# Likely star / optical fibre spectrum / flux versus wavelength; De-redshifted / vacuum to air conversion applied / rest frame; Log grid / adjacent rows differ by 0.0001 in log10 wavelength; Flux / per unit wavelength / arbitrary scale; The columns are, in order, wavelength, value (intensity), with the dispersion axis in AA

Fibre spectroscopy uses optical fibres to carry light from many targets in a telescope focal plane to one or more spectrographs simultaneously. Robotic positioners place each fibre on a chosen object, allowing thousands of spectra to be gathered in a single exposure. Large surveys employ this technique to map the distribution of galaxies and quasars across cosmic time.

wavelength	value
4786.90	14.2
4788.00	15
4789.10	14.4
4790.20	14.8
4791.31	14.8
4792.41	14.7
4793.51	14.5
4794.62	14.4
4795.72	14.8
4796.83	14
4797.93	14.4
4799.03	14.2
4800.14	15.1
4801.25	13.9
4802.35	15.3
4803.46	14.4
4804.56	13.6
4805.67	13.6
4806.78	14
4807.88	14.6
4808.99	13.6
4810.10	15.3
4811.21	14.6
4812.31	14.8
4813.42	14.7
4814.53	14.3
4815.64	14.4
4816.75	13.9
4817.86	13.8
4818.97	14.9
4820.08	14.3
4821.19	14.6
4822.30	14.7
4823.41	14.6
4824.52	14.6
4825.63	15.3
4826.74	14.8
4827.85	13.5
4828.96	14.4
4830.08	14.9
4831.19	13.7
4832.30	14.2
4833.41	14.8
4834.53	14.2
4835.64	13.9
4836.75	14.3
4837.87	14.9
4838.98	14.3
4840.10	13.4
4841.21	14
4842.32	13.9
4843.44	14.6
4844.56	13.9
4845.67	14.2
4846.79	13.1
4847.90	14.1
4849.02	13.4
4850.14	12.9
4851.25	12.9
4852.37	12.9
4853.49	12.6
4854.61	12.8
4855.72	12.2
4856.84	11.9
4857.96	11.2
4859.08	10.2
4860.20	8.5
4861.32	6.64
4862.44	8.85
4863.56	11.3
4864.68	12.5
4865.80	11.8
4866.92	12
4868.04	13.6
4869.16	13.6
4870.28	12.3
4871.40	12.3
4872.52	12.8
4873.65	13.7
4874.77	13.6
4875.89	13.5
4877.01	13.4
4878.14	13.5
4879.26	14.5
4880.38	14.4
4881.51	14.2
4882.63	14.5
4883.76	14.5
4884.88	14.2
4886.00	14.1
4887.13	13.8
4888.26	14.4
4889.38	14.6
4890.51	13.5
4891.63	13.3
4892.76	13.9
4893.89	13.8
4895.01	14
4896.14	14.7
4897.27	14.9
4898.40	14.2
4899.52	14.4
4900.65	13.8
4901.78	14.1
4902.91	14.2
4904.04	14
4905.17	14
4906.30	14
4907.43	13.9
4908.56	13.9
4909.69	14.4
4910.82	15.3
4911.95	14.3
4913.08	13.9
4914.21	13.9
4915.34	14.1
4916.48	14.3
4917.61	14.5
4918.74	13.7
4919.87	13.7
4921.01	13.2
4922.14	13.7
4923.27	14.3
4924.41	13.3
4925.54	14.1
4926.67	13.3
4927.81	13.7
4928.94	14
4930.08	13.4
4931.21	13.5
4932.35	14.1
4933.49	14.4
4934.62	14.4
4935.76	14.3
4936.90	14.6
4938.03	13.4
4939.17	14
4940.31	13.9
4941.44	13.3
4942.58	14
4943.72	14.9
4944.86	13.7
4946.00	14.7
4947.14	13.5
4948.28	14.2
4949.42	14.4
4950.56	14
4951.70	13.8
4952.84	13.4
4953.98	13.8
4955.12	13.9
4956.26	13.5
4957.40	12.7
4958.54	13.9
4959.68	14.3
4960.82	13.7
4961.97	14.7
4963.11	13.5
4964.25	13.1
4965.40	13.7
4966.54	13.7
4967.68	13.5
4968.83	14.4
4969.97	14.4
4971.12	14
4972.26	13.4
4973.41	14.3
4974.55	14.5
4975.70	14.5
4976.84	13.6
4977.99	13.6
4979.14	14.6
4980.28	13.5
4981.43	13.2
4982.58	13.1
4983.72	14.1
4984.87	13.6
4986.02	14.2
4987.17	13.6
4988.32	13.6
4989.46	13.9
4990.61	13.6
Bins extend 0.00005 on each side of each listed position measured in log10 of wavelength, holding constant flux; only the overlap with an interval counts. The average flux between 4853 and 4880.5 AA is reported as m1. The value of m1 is 12.1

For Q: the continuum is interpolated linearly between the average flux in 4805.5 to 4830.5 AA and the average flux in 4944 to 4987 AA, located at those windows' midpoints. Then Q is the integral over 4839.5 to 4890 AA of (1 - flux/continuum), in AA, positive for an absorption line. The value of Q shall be 4.8 AA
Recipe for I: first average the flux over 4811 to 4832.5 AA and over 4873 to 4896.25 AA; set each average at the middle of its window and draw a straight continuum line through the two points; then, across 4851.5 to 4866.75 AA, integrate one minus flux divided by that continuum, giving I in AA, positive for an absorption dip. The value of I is 3.3 AA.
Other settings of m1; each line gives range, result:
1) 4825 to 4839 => 14.4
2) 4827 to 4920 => 13.5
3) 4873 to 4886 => 14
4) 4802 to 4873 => 13.4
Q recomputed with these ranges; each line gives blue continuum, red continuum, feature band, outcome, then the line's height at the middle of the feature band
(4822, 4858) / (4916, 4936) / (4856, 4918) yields 2.3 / 13.9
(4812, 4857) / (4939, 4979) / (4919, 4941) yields 0.1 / 13.9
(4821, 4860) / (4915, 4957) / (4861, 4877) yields 1.8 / 13.7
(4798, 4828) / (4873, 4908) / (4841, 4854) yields 0.7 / 14.3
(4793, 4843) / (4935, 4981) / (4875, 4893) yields 0.2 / 14.2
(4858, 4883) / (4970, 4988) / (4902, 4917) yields -1.5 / 12.9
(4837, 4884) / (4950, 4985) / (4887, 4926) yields -2.4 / 13.3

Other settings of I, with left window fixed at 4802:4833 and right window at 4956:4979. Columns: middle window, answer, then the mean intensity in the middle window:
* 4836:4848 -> 0.22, 14.1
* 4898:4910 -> 0.02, 14.1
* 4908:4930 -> 0.12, 14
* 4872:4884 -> 0.28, 13.9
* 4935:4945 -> -0.05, 14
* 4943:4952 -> -0.14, 14.1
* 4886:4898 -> 0.04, 14.1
